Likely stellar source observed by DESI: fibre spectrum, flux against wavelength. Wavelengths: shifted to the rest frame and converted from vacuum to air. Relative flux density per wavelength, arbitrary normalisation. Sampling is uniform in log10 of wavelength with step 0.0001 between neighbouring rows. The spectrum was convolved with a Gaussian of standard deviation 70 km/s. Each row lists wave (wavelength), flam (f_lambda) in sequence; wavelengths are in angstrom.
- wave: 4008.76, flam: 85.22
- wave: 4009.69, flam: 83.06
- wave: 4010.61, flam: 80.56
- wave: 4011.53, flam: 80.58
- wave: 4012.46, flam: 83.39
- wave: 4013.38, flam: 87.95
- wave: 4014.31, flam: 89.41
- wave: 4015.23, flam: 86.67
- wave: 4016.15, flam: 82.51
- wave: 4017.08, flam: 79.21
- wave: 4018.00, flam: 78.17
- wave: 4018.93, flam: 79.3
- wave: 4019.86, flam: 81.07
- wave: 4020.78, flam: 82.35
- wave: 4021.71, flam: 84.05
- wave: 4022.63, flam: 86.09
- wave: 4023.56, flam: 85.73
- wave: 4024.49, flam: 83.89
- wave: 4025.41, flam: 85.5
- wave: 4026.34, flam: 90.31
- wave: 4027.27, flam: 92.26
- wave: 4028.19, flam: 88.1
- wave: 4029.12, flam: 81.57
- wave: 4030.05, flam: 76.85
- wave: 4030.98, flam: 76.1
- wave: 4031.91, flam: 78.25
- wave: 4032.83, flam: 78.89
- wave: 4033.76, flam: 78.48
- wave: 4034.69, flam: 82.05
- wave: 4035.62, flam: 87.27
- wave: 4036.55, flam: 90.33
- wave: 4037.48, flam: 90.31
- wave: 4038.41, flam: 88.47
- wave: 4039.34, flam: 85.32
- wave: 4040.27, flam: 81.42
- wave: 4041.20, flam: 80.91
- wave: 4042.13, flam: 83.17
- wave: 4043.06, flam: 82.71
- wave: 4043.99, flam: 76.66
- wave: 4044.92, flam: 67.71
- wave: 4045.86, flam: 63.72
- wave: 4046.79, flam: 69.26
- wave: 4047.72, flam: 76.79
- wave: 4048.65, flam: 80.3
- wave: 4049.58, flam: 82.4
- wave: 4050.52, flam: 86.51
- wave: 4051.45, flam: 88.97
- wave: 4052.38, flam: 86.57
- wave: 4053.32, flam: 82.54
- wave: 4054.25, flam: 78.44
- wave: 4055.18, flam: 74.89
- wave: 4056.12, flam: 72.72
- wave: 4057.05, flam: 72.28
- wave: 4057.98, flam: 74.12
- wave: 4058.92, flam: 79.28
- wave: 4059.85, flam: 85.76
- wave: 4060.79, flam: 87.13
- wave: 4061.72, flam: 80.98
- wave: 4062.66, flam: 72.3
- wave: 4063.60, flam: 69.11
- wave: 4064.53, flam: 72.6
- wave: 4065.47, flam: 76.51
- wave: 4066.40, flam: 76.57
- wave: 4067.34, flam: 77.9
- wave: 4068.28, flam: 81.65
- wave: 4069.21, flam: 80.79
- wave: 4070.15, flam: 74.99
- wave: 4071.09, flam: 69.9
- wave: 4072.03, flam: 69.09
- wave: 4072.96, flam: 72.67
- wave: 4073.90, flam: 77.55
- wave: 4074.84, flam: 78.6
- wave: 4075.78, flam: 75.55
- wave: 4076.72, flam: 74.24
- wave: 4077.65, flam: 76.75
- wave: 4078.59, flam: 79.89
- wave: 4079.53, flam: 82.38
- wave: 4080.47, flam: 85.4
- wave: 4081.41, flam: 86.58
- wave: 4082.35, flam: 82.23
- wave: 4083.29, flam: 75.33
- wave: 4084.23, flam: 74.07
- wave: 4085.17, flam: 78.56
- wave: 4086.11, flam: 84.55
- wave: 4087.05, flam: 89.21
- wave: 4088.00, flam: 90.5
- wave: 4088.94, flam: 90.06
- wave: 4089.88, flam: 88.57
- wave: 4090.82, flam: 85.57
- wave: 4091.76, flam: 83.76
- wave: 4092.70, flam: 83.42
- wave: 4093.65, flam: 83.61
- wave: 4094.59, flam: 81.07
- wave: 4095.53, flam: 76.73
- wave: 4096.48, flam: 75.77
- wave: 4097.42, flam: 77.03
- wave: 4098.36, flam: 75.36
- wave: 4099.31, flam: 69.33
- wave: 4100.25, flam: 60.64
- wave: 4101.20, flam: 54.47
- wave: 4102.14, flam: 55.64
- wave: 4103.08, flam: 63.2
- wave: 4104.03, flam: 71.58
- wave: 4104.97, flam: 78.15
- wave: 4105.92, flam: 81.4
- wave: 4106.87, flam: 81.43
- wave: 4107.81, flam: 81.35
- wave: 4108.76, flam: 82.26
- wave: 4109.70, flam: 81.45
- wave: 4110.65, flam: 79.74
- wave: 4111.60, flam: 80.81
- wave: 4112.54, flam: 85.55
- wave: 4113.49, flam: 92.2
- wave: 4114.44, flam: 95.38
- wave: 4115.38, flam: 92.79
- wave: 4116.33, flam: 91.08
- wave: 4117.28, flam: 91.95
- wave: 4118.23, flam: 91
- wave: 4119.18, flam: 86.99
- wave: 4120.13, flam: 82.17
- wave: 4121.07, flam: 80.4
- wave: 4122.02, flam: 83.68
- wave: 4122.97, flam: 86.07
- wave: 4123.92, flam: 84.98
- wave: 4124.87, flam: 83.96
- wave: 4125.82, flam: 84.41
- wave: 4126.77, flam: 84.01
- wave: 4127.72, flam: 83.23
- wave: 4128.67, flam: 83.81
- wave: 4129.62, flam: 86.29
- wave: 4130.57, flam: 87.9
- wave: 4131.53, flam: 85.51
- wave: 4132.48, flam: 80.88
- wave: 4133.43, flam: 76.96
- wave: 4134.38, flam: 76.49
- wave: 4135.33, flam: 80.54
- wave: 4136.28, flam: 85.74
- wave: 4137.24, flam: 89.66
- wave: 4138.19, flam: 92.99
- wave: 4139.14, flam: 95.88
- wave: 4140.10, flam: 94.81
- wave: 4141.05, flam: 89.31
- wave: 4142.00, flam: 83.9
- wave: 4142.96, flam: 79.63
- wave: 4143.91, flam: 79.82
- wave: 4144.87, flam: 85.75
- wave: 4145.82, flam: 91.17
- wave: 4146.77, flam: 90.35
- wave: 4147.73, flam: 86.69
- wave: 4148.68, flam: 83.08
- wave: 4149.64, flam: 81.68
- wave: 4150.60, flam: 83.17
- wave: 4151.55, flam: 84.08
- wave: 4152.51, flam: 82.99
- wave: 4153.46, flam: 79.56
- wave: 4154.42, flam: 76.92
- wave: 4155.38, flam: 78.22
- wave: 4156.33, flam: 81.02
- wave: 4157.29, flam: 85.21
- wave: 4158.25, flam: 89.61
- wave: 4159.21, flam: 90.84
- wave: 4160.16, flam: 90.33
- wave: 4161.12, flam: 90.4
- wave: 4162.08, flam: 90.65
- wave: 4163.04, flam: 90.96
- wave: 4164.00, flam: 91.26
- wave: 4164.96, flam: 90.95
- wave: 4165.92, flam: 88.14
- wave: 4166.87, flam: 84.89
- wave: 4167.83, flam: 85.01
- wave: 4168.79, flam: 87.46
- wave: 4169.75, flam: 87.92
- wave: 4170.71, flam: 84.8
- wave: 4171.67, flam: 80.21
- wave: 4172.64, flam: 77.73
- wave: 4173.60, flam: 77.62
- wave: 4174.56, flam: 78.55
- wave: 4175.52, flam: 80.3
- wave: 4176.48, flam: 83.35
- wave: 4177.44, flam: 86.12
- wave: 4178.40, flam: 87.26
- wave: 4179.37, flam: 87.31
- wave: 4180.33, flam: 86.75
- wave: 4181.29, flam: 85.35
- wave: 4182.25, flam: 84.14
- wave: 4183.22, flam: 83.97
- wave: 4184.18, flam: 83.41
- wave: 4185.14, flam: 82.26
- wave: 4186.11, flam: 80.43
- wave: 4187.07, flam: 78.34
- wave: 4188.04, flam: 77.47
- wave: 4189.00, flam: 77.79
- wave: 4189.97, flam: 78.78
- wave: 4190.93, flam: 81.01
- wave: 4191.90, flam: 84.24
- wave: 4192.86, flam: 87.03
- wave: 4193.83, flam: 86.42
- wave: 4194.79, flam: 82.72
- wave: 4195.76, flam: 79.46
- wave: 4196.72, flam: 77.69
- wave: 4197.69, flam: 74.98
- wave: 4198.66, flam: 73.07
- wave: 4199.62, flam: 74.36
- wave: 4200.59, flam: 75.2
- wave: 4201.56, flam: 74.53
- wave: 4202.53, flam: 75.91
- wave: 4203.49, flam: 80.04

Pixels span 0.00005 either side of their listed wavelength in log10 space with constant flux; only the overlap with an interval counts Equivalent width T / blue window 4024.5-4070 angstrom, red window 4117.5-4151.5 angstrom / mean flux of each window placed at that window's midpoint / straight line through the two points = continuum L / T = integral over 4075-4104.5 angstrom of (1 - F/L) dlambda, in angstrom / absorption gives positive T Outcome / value 1.7 angstrom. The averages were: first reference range 80.3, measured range 77.8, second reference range 85.3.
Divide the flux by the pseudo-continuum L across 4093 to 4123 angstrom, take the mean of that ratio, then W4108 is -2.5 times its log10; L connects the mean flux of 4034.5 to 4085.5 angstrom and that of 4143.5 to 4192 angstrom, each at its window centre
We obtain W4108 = 0.02 mag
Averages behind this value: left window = 78.9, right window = 84.2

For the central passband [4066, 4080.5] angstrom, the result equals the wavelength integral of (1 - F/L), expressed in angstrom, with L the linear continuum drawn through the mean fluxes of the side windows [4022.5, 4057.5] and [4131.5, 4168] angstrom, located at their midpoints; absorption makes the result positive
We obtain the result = 1.0 angstrom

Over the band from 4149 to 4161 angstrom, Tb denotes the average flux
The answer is 83.8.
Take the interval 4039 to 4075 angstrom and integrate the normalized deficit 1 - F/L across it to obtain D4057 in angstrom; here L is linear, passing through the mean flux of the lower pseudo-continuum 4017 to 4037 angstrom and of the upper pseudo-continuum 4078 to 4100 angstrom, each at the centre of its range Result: 2.0 angstrom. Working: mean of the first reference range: 83.1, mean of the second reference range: 81.4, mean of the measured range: 77.7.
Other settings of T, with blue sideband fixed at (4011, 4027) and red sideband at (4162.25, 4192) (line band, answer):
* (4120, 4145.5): -0.3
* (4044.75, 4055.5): 0.7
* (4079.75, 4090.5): 0.0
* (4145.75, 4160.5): -0.1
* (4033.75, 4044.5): 0.0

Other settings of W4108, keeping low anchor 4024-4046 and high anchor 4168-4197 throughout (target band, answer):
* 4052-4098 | 0.042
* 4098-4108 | 0.180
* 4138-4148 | -0.071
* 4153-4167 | -0.053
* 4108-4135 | -0.033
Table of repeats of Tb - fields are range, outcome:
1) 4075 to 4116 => 79.7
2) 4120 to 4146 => 85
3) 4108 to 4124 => 86.3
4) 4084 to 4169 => 83.5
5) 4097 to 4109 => 71.4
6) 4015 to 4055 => 82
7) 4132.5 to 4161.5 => 85.2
